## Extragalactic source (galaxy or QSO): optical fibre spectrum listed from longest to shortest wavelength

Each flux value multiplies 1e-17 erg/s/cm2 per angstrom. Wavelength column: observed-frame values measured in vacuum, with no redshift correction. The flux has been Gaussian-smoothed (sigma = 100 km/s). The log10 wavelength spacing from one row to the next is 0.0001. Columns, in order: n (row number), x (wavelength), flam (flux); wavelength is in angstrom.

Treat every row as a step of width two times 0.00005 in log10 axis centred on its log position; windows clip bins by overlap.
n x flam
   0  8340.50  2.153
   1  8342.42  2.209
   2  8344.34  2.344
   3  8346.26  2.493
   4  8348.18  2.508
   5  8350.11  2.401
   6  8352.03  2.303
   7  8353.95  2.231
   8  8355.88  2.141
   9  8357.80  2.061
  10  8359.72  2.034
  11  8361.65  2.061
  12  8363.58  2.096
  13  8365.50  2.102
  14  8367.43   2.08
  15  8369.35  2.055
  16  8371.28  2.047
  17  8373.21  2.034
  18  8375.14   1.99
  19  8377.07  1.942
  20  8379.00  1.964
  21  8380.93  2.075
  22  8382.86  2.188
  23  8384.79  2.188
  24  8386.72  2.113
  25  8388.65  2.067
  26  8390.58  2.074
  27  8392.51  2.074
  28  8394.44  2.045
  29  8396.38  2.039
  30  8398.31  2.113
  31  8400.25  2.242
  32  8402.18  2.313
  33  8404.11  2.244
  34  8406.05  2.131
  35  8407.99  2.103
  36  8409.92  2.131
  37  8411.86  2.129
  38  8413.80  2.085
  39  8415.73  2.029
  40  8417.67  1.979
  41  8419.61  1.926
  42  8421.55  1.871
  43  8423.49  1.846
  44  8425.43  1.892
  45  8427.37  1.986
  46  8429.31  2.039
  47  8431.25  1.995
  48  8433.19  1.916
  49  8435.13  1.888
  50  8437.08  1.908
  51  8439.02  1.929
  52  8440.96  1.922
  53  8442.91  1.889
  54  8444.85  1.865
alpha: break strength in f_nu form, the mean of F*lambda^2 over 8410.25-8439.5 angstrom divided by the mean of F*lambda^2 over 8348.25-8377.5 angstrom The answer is 0.94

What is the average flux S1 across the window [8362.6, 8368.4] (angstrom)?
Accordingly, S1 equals 2.09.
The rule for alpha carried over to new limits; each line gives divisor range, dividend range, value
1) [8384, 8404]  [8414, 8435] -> 0.92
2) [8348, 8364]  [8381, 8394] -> 0.97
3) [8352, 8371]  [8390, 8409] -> 1.03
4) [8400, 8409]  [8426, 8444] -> 0.89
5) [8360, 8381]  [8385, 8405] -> 1.05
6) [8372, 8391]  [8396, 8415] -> 1.05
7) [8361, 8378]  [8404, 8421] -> 1.02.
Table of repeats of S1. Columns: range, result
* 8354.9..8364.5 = 2.08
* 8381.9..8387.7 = 2.16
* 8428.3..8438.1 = 1.95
